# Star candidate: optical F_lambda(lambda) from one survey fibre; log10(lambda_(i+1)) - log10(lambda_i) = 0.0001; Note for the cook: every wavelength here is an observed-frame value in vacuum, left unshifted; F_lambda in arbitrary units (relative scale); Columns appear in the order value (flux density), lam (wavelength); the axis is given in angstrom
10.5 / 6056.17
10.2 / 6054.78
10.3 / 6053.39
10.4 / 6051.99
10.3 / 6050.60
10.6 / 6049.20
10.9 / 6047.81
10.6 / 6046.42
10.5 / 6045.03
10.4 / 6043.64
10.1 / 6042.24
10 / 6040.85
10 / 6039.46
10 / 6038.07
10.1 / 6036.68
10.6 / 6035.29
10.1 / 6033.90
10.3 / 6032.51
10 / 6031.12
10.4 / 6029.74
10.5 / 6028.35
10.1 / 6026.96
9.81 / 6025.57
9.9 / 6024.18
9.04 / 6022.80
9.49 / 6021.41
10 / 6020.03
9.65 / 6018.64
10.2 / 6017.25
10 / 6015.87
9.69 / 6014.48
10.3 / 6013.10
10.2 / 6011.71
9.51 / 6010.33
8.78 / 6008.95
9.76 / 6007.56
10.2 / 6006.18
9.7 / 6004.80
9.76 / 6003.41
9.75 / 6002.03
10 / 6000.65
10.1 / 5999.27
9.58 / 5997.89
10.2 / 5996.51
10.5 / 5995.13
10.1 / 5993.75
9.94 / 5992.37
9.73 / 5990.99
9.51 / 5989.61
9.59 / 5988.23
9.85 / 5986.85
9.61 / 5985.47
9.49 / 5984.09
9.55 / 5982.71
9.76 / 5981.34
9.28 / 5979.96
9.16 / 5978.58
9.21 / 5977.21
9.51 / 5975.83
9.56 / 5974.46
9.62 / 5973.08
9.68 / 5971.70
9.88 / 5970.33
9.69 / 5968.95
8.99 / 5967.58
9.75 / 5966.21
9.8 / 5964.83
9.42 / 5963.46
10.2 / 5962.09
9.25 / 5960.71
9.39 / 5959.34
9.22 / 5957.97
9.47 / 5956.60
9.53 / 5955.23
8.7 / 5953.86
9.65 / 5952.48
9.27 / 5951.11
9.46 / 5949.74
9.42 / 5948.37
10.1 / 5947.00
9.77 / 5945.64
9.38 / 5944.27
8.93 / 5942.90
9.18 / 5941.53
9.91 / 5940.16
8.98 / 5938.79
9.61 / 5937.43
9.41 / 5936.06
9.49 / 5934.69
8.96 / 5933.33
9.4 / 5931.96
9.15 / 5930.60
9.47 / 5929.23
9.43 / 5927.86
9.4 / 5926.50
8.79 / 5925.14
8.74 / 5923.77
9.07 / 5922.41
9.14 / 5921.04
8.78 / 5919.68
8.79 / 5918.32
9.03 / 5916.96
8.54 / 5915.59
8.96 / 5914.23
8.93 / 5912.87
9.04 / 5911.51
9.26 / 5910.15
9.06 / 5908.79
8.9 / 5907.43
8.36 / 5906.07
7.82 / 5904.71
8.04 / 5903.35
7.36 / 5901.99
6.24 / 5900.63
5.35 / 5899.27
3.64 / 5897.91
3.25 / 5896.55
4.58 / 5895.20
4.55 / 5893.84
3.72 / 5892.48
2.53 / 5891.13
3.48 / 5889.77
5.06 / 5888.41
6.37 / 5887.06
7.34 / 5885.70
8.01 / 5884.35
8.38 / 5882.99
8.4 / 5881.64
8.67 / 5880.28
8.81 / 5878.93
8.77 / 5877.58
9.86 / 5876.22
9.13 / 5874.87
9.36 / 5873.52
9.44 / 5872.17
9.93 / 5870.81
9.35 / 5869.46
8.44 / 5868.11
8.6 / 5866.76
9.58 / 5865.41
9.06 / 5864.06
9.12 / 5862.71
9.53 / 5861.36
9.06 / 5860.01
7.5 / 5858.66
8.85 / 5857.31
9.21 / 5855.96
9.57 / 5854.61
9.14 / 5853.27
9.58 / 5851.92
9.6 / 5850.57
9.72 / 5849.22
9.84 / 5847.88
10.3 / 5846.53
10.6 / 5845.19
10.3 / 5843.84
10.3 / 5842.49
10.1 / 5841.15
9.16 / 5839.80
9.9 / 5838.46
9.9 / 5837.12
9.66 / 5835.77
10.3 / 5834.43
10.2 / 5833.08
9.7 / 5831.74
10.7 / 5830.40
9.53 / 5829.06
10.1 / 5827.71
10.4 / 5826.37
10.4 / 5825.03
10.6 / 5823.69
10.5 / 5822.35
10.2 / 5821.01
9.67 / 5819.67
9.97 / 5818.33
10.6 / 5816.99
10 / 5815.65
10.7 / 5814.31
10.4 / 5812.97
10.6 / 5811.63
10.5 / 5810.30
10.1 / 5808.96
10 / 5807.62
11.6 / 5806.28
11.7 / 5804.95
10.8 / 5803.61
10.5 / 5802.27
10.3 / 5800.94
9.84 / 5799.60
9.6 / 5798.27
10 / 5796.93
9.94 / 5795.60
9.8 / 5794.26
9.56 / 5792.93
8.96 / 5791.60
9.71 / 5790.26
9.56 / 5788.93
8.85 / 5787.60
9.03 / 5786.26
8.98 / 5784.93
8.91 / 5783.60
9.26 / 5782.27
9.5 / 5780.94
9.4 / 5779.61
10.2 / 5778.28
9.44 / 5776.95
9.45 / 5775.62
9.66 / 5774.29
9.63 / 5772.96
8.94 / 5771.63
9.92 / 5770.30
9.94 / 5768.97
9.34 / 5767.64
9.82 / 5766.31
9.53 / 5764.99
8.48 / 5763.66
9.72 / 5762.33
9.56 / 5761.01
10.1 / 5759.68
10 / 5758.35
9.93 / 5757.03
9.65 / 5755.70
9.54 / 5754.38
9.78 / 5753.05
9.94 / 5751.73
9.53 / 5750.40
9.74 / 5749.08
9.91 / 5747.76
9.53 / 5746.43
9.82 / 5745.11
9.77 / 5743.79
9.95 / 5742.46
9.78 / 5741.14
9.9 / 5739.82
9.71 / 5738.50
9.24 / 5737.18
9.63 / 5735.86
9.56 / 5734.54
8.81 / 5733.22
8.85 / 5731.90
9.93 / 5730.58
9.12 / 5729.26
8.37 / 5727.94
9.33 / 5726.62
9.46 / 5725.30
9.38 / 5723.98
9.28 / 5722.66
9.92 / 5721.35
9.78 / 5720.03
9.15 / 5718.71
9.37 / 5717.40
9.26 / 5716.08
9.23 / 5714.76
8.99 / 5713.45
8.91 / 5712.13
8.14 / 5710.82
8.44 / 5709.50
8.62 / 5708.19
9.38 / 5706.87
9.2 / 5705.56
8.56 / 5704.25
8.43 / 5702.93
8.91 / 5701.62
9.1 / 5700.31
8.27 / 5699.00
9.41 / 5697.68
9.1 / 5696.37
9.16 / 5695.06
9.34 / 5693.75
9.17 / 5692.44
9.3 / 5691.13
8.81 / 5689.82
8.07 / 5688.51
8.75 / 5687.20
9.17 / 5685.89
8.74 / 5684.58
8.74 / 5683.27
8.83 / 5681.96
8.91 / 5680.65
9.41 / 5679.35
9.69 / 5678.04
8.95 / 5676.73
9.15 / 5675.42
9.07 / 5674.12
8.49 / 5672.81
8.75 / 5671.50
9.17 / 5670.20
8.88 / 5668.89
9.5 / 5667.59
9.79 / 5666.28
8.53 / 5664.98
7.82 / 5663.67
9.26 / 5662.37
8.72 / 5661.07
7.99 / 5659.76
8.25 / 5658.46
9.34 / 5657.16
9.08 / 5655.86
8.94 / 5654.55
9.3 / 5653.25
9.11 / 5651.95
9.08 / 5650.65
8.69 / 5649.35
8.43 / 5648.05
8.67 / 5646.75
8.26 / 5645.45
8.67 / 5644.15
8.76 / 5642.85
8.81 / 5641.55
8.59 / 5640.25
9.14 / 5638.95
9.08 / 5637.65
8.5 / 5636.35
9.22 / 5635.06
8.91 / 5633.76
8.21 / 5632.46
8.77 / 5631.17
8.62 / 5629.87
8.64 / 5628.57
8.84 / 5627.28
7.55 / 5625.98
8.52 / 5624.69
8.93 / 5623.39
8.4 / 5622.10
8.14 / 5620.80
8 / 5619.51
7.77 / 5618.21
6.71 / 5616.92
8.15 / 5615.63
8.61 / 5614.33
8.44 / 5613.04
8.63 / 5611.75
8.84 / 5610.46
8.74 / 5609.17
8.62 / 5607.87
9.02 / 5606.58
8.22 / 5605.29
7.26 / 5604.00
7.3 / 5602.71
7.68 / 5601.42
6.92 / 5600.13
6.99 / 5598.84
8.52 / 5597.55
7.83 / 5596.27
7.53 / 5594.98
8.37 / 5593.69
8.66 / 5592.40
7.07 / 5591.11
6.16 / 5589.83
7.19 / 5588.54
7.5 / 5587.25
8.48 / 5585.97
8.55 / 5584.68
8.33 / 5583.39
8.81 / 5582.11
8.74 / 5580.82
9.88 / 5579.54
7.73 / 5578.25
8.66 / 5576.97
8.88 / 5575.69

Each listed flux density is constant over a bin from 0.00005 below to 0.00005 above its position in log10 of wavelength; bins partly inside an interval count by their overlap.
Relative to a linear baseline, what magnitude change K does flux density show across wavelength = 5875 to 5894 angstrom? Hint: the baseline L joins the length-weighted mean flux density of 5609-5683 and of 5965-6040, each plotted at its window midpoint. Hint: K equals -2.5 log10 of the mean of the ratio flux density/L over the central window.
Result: 0.35 mag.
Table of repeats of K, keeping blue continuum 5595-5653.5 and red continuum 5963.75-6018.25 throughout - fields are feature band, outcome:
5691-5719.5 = -0.04 mag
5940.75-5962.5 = 0.02 mag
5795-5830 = -0.14 mag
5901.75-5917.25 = 0.10 mag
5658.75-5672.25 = -0.04 mag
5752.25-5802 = -0.07 mag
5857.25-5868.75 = 0.05 mag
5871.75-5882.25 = 0.03 mag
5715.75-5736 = -0.07 mag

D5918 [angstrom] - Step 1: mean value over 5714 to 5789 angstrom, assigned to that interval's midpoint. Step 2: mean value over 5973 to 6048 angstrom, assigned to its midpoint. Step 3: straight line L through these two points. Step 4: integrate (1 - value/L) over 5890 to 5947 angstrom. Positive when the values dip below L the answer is 9.89 angstrom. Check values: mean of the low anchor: 9.5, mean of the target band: 8.06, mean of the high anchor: 9.89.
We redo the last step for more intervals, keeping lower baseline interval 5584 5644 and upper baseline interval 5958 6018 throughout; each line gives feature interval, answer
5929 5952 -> 0.3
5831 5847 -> -1.6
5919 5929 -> 0.4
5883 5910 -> 9.4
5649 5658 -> -0.8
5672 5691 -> -1.0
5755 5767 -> -1.2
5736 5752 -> -1.8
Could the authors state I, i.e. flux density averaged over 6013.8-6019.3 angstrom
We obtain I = 9.88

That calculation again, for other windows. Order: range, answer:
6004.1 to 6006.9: 9.94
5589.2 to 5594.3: 7.57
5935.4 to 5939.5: 9.34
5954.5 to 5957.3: 9.5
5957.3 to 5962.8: 9.52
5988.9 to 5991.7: 9.62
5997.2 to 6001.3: 9.9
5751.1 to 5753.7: 9.88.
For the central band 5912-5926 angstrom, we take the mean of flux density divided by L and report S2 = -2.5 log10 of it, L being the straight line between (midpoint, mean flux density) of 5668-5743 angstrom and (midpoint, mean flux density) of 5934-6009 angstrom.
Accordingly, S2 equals 0.07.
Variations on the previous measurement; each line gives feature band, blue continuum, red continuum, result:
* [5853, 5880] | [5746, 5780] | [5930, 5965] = 0.05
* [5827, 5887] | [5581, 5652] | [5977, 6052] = -0.01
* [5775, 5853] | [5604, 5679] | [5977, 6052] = -0.08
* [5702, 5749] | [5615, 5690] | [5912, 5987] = -0.05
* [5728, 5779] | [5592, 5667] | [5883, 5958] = -0.16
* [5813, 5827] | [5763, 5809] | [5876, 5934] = -0.13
